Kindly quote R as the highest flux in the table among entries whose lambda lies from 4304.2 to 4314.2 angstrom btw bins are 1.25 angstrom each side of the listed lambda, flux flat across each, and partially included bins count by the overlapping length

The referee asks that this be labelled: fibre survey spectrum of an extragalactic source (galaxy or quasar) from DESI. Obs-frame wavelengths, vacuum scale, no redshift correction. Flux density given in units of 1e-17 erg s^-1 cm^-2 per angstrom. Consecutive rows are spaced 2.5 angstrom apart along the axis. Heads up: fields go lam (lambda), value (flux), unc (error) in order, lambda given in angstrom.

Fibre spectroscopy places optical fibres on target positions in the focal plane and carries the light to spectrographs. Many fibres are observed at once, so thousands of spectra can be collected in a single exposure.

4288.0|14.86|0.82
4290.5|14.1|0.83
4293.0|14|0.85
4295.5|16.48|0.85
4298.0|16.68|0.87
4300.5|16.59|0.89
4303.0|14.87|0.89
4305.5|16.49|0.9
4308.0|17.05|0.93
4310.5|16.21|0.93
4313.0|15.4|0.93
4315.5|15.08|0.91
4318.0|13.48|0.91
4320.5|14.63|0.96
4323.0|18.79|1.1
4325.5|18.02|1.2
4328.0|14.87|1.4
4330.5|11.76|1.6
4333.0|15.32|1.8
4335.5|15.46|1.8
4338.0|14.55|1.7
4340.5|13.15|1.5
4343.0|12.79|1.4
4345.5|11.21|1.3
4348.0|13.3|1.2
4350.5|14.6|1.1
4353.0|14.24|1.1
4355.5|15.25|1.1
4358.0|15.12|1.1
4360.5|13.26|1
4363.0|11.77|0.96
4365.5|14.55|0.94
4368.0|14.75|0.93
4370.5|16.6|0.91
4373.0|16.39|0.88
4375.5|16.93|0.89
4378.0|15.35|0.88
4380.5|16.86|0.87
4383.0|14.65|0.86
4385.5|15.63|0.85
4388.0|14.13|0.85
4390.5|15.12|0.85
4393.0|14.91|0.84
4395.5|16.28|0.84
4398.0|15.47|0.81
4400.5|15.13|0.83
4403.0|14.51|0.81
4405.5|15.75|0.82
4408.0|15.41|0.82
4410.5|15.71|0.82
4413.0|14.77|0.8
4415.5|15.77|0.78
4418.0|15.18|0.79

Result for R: 17.05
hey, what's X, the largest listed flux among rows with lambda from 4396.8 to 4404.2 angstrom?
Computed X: 15.47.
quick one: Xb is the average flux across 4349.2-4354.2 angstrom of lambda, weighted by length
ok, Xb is 14.4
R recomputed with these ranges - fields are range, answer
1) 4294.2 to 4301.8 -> 16.68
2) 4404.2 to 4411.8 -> 15.75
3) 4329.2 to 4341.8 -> 15.46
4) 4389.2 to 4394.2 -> 15.12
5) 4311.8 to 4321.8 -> 15.4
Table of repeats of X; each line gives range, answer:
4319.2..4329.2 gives 18.79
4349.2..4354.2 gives 14.6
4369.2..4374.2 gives 16.6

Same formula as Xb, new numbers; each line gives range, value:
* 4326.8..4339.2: 14.4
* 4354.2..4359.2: 15.2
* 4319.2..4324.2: 16.7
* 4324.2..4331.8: 14.9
